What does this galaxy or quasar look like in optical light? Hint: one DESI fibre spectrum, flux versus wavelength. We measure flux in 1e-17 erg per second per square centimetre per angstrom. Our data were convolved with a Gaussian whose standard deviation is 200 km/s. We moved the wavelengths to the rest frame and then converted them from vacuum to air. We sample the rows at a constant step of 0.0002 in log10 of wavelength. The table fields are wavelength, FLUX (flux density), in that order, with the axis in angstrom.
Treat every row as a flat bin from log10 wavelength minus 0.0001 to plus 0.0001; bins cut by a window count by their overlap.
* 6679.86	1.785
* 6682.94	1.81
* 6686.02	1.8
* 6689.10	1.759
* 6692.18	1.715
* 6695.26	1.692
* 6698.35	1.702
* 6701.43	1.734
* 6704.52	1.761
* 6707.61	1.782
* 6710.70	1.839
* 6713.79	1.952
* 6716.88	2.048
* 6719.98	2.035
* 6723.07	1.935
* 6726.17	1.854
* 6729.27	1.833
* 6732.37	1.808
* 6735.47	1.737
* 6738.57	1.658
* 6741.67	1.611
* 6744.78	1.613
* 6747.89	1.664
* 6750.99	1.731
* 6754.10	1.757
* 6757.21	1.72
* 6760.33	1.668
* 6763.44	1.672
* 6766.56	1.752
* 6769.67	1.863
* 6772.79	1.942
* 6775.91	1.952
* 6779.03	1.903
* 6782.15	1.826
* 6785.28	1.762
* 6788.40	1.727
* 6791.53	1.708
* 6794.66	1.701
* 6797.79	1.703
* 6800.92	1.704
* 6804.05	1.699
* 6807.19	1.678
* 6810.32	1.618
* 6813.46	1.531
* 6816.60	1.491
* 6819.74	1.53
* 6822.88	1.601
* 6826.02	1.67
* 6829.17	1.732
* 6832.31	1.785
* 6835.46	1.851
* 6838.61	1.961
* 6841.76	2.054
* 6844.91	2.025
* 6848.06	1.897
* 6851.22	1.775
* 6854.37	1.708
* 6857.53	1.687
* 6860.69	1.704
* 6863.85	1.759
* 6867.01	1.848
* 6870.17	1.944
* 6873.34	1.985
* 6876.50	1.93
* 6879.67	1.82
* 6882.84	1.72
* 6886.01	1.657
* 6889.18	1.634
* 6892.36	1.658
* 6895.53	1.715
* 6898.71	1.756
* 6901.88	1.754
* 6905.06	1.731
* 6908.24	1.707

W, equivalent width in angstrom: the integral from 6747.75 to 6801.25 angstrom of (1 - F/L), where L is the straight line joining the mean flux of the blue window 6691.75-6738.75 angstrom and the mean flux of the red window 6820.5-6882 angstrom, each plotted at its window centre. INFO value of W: 1.6 angstrom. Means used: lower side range 1.82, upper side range 1.82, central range 1.77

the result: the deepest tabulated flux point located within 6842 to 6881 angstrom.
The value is 1.687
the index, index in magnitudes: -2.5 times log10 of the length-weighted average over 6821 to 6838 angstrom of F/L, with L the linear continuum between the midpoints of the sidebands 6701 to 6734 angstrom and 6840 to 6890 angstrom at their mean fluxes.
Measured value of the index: 0.06 mag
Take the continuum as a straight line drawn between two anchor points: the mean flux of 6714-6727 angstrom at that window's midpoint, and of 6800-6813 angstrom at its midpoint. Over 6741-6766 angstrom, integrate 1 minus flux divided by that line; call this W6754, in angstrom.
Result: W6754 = 2.3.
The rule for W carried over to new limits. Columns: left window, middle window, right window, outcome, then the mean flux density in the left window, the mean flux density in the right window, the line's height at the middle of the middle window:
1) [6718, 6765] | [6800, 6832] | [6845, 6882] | 3.0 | 1.76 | 1.83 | 1.8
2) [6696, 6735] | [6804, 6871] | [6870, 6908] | 1.5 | 1.85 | 1.77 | 1.79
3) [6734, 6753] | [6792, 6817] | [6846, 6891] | 1.1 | 1.67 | 1.79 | 1.73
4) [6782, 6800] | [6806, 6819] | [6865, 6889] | 1.3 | 1.73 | 1.83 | 1.75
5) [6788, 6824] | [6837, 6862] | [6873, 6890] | -1.9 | 1.64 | 1.78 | 1.72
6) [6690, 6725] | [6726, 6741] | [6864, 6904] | 0.5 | 1.83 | 1.78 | 1.83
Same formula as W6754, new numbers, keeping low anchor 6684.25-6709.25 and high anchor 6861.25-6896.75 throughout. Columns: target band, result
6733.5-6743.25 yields 0.44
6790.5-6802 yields 0.41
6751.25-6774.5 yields -0.10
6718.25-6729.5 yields -1.13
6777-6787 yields -0.40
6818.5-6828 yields 0.88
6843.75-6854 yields -0.53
